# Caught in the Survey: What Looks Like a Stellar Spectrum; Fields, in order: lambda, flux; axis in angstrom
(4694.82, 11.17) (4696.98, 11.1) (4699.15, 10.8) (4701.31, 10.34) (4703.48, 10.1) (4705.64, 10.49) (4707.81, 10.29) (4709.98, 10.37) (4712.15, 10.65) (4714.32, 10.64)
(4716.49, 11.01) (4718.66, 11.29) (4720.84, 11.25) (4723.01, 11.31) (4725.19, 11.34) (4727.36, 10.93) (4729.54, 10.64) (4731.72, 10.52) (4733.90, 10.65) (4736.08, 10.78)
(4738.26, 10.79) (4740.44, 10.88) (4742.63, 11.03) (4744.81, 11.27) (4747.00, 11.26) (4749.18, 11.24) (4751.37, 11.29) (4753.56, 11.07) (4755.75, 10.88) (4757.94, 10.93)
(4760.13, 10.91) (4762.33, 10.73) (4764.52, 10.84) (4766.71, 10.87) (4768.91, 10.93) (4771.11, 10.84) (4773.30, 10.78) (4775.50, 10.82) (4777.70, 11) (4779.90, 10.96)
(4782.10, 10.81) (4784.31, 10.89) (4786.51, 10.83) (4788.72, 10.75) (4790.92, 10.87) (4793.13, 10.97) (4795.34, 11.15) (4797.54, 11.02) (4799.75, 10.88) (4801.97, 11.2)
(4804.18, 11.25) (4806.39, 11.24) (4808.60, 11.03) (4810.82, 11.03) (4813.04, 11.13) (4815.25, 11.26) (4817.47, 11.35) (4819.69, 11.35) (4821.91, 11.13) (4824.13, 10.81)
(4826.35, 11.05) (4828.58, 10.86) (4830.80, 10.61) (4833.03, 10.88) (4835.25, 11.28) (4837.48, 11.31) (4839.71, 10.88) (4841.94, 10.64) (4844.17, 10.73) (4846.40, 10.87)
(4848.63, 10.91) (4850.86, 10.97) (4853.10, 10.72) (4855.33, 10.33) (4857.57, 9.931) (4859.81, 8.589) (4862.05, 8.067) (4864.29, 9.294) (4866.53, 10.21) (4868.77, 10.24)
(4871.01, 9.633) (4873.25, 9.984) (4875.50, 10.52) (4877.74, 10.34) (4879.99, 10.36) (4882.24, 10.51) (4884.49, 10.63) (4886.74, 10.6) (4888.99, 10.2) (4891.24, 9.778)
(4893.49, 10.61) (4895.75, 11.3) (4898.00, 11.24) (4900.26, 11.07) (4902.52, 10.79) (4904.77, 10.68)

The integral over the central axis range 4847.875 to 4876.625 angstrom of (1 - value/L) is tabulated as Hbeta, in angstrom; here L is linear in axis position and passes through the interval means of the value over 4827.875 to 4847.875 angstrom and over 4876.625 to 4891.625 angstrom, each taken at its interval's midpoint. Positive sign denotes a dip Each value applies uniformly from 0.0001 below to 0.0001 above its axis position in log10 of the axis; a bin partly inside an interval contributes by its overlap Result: 1.8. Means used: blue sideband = 10.9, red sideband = 10.4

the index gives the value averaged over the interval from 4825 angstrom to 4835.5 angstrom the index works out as 10.9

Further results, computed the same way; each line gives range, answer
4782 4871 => 10.7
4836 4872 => 10.2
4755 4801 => 10.9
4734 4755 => 11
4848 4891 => 10.1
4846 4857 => 10.7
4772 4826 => 11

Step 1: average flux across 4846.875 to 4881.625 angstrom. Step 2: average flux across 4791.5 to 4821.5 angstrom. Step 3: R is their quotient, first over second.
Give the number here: 0.9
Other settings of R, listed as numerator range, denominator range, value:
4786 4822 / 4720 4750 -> 1.01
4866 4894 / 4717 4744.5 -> 0.94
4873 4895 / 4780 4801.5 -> 0.95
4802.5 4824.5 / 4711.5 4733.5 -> 1.02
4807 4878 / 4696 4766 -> 0.97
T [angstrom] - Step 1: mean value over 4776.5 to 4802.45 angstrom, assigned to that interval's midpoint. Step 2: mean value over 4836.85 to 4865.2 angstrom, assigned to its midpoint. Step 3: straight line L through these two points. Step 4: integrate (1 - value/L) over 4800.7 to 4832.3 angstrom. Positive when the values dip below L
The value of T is -1.4 angstrom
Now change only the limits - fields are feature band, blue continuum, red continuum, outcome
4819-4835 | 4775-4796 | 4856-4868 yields -1.5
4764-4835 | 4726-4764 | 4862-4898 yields -2.2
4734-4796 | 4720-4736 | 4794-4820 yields 0.6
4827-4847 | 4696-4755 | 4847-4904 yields -0.9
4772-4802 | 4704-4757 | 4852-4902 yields -0.8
